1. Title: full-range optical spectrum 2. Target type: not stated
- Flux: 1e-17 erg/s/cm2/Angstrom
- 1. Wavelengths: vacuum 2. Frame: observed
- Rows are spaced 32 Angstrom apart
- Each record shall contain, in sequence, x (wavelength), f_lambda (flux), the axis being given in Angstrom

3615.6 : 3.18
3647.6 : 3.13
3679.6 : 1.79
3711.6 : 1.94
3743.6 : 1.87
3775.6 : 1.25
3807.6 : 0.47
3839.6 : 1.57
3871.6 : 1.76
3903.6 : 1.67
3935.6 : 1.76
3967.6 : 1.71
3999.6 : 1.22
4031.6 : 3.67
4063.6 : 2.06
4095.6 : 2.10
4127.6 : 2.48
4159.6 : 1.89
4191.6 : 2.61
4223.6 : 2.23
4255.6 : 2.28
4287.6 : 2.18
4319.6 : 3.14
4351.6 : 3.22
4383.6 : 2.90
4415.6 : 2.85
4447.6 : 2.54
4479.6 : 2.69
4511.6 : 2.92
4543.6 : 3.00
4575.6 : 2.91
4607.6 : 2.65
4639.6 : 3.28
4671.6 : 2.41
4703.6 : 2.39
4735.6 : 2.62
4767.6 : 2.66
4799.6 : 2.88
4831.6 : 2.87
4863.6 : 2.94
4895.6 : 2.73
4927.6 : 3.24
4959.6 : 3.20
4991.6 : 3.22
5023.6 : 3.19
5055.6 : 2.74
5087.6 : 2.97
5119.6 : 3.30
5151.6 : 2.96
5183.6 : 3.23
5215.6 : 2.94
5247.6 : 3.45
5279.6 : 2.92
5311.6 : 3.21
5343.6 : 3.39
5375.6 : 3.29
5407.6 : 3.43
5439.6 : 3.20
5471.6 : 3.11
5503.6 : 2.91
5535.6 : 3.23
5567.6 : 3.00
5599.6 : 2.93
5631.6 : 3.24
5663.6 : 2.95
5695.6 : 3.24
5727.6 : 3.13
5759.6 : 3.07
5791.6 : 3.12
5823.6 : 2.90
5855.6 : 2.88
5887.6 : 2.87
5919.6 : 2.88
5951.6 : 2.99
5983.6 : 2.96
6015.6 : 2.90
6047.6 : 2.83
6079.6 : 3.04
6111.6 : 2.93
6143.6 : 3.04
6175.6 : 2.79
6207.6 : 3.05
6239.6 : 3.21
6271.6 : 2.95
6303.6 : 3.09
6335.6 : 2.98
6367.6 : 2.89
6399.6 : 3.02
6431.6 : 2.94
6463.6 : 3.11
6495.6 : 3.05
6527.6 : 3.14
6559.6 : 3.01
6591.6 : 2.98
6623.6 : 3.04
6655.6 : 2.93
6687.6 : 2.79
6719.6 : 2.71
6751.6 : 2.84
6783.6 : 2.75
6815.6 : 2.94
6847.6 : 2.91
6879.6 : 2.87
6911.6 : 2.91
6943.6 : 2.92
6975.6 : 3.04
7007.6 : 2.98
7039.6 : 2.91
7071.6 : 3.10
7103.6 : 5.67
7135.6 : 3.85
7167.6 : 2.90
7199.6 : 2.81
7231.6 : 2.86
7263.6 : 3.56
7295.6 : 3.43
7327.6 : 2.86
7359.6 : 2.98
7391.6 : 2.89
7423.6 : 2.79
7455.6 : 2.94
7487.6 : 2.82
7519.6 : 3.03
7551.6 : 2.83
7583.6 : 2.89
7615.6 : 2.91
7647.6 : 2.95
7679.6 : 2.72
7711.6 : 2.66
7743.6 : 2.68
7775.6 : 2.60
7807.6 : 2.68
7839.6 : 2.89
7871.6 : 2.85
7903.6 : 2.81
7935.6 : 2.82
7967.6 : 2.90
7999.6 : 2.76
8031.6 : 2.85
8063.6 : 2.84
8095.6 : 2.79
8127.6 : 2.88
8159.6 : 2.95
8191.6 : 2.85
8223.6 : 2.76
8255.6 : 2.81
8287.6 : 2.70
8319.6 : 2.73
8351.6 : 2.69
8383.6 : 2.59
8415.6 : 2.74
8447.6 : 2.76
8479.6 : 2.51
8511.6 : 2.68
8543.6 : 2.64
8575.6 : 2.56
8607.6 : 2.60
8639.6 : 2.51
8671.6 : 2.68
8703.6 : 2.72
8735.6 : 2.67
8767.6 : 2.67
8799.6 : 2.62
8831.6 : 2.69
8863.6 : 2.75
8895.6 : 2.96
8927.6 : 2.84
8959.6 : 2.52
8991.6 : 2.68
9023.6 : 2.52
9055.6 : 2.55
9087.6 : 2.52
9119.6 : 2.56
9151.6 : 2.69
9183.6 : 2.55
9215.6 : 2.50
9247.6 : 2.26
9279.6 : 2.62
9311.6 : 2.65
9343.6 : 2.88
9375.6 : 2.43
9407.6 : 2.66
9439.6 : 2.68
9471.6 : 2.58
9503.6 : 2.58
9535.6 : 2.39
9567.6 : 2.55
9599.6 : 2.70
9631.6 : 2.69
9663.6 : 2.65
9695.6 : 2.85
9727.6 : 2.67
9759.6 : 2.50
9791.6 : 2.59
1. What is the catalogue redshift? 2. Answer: 0.082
